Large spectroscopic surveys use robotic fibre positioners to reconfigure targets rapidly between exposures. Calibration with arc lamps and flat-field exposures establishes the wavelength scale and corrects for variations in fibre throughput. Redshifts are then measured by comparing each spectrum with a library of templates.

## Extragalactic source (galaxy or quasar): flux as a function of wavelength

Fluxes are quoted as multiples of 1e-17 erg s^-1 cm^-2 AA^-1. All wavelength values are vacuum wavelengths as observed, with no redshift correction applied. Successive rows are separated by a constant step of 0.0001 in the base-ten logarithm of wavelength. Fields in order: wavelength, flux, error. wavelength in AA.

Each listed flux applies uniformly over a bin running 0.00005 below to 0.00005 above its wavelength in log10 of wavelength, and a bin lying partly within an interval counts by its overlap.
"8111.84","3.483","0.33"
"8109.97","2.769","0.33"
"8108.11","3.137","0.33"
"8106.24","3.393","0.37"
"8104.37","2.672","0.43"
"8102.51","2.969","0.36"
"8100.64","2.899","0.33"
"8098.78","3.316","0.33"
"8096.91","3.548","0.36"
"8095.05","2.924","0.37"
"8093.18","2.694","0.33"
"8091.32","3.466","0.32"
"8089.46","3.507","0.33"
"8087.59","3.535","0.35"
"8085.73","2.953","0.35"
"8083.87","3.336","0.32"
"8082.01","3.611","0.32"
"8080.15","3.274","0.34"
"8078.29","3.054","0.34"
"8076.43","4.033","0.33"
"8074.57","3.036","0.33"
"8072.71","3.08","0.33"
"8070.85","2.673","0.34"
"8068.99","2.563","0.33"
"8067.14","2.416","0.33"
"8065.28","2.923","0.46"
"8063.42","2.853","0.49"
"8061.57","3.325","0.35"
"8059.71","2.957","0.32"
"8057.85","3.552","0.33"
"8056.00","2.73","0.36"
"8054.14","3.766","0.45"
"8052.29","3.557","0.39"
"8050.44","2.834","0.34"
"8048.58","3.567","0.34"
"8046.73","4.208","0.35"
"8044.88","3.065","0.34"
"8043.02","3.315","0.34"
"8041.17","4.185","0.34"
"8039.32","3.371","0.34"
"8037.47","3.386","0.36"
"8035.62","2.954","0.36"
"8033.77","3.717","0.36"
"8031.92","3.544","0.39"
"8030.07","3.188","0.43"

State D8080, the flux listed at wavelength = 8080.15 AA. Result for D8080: 3.274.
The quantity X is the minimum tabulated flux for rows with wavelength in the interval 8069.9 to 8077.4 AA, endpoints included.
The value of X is 2.673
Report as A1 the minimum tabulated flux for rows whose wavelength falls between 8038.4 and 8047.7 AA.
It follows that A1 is 3.065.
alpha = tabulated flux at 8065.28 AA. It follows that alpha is 2.923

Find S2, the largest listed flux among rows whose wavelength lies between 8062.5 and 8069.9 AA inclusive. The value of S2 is 2.923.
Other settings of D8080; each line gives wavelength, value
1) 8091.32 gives 3.466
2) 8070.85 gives 2.673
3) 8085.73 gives 2.953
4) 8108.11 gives 3.137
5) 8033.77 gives 3.717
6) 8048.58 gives 3.567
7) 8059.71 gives 2.957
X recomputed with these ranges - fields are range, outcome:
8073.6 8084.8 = 3.036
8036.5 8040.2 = 3.371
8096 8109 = 2.672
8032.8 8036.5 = 2.954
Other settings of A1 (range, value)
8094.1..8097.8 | 2.924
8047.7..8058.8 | 2.73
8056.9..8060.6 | 2.957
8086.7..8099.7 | 2.694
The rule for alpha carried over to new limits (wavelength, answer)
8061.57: 3.325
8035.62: 2.954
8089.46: 3.507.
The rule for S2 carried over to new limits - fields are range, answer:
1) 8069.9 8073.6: 3.08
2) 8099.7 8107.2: 3.393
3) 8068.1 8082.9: 4.033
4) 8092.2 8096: 2.924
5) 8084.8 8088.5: 3.535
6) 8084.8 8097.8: 3.548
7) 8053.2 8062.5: 3.766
